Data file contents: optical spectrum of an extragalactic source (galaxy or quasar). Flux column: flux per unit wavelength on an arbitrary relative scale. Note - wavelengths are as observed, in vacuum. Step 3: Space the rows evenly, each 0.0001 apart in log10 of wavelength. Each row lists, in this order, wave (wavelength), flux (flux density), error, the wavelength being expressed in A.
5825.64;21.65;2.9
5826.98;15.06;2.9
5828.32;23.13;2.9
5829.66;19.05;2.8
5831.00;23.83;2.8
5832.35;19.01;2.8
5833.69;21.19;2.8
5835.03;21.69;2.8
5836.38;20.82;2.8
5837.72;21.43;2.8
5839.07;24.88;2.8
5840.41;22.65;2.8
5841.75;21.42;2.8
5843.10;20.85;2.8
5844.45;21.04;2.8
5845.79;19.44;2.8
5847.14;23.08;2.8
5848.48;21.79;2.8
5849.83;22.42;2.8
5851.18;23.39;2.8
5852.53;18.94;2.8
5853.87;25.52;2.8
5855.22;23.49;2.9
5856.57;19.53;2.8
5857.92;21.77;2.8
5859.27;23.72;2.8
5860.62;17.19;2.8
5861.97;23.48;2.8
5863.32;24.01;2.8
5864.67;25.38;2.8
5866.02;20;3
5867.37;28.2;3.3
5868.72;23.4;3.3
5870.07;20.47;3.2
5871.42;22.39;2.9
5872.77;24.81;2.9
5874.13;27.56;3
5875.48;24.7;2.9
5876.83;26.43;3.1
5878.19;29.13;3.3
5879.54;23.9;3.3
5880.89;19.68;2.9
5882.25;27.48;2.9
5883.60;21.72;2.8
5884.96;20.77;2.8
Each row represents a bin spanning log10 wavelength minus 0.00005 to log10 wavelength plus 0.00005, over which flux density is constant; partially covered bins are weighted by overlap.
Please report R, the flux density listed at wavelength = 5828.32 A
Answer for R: 23.13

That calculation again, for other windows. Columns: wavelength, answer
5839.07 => 24.88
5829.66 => 19.05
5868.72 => 23.4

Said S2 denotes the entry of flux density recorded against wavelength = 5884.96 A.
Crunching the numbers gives 20.77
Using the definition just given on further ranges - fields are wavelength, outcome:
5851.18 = 23.39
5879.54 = 23.9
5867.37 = 28.2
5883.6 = 21.72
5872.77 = 24.81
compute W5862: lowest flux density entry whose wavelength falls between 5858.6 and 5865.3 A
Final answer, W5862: 17.19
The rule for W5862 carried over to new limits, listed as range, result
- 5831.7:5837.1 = 19.01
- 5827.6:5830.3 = 19.05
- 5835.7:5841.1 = 20.82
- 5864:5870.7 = 20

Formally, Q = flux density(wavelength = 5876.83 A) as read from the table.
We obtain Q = 26.43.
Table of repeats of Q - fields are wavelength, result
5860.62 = 17.19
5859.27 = 23.72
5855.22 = 23.49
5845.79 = 19.44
